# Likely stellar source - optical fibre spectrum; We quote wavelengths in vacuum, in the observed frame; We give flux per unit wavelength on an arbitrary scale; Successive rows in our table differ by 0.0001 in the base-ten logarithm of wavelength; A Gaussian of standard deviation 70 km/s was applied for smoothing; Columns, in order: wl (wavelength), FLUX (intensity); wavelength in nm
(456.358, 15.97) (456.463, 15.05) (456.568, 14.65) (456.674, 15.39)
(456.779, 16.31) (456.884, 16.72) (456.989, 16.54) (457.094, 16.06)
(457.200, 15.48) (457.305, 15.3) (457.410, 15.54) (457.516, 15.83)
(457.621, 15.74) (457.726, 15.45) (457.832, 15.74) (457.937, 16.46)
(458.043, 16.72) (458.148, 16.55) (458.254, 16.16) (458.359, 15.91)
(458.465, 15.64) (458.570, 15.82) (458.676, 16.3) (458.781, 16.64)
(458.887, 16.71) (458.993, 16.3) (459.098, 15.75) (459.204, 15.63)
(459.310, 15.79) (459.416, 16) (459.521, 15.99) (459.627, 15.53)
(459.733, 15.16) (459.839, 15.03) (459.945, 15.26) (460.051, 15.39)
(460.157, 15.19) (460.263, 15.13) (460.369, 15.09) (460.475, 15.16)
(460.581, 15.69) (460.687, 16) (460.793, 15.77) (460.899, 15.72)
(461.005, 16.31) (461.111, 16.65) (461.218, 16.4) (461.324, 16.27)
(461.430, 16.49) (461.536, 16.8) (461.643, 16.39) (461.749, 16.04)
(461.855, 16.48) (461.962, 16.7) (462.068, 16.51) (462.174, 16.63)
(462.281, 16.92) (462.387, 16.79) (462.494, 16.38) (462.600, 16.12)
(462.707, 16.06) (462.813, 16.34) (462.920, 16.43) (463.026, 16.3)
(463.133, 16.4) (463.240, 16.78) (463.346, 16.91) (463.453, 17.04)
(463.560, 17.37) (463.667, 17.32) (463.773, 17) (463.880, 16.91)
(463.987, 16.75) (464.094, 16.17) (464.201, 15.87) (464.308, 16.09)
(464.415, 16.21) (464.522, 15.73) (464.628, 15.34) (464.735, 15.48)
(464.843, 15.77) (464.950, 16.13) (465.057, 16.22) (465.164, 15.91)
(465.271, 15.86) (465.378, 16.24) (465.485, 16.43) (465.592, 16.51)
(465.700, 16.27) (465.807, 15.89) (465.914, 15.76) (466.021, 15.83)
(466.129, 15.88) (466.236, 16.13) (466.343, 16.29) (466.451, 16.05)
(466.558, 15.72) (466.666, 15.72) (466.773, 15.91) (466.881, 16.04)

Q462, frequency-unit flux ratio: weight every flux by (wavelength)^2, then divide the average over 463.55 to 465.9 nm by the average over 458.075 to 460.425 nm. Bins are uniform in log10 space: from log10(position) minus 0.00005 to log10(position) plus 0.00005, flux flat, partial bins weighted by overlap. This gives 1.1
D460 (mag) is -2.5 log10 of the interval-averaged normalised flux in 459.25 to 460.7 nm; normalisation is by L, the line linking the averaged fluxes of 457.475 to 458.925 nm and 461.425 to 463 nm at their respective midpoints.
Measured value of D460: 0.057 mag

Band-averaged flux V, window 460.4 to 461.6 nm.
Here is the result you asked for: 16.1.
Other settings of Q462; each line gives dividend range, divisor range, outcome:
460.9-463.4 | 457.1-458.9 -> 1.05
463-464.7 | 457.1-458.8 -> 1.06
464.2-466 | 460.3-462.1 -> 1.01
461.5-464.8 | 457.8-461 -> 1.06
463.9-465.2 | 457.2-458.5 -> 1.03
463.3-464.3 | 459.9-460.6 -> 1.12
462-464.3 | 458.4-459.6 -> 1.05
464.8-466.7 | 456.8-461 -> 1.04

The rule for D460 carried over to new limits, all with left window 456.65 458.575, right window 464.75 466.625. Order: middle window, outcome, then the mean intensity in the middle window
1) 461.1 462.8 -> -0.031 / 16.5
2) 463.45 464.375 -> -0.044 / 16.7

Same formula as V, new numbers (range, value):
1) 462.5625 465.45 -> 16.3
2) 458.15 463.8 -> 16.2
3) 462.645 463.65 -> 16.6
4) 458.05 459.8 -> 16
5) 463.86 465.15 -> 16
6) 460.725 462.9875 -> 16.4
